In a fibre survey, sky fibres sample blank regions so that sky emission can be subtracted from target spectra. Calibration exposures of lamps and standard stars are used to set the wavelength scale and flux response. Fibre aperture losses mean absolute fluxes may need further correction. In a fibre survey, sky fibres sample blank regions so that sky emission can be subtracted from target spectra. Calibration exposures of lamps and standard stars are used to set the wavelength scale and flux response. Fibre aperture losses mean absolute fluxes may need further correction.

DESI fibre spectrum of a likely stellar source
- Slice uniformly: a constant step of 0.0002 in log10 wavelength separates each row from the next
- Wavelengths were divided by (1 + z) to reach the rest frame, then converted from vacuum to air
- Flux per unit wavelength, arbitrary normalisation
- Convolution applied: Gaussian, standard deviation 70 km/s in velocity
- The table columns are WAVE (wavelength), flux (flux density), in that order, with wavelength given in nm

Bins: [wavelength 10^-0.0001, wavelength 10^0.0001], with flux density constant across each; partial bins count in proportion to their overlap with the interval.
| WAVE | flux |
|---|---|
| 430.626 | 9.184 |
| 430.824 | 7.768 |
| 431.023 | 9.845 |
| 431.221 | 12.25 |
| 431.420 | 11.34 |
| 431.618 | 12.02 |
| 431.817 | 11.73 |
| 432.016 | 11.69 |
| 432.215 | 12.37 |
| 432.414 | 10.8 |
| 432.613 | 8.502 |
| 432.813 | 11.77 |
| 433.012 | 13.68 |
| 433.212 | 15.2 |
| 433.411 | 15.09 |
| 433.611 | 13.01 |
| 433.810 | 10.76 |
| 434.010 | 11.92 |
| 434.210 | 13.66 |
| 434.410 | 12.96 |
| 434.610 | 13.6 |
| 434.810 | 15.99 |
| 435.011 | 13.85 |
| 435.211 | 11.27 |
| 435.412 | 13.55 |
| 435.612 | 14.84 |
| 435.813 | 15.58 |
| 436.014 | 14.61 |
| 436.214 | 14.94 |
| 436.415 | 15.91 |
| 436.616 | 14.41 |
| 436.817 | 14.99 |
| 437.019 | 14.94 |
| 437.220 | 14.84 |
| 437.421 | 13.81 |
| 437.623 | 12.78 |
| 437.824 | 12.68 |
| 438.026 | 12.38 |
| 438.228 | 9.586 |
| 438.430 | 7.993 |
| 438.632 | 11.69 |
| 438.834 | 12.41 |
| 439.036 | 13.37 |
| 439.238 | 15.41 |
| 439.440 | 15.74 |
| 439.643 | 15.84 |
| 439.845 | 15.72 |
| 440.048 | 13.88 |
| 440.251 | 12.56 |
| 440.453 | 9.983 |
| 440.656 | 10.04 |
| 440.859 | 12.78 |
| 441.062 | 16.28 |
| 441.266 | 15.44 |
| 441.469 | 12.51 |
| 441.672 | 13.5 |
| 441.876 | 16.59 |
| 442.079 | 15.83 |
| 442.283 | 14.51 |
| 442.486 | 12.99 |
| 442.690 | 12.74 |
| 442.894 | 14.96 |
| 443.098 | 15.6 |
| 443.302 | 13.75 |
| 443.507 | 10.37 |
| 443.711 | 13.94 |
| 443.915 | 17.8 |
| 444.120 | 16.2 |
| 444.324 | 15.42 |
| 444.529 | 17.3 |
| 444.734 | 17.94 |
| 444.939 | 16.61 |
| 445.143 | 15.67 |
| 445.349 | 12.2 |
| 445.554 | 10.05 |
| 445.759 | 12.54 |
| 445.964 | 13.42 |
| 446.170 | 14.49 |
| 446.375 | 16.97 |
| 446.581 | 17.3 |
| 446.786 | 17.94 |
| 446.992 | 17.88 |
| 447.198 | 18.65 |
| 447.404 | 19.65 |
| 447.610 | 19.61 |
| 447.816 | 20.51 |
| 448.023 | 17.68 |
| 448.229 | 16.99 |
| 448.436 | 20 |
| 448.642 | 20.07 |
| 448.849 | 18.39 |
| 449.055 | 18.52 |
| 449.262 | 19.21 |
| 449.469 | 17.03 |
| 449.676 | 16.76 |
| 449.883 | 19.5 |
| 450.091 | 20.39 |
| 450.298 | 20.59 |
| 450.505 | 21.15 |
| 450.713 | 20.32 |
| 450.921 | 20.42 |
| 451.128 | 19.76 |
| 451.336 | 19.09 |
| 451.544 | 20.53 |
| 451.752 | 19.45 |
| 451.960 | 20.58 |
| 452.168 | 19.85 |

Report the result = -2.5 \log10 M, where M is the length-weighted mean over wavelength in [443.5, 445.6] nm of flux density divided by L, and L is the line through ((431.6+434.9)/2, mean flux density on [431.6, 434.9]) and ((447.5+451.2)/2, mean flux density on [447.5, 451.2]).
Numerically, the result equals 0.14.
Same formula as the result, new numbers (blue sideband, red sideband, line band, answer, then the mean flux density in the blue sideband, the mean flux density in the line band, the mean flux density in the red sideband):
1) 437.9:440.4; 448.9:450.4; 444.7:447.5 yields 0.076 mag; 13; 15.8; 18.8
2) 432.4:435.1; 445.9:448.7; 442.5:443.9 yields 0.193 mag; 13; 13.8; 18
